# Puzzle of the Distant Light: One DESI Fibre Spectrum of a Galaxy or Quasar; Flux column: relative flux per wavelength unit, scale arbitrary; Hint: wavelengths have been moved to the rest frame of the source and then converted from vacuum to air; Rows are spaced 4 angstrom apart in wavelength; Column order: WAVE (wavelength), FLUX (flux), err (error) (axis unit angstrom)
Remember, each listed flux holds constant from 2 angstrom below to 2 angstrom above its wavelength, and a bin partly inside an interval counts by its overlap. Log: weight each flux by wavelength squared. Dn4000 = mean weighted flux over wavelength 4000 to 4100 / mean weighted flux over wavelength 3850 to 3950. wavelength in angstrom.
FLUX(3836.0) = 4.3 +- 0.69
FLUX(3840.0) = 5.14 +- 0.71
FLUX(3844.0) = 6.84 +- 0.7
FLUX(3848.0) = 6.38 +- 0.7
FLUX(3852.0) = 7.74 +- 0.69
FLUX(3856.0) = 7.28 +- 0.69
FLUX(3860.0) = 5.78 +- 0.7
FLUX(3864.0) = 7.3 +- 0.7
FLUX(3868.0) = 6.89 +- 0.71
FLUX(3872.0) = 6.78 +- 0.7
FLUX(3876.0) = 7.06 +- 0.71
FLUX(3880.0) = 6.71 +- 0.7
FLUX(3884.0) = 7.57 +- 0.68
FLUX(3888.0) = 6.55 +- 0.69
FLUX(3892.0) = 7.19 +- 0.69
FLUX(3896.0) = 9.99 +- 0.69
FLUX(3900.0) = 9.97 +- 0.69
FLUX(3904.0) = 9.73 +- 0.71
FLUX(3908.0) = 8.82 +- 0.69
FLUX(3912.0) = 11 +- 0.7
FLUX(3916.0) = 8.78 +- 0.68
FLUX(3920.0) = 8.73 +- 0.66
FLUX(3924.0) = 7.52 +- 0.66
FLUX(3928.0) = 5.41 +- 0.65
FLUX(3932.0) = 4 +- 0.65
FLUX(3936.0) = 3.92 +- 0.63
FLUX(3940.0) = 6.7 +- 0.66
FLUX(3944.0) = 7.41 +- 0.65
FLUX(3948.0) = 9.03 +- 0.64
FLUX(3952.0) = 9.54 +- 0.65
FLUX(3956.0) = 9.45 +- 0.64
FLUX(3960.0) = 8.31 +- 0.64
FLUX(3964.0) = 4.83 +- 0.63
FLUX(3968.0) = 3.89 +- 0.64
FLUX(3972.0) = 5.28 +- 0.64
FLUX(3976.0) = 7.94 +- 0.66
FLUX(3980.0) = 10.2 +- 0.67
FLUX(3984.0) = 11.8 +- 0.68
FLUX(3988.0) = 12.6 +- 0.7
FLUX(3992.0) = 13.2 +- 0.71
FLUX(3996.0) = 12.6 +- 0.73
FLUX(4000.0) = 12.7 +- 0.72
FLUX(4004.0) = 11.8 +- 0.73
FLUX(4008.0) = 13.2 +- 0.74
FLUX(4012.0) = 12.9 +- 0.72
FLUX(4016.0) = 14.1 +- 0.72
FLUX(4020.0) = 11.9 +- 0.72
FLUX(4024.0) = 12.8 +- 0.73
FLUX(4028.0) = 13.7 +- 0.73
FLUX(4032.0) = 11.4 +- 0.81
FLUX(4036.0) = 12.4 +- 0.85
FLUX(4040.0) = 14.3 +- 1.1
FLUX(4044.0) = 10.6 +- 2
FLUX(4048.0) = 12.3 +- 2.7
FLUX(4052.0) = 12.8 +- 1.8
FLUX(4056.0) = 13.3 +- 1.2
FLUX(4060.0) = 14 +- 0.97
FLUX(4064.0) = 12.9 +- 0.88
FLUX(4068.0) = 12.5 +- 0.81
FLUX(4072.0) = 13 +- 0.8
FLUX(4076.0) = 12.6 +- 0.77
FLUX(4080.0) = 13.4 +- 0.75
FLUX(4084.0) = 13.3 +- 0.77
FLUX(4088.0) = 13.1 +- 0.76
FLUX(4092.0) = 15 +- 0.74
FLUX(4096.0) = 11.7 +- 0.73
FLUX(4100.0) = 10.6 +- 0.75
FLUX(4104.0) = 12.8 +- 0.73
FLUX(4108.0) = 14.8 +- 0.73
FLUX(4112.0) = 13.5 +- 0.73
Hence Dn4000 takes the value 1.84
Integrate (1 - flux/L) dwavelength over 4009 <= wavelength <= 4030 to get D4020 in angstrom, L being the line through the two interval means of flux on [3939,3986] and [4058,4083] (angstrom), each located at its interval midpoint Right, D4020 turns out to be -4.9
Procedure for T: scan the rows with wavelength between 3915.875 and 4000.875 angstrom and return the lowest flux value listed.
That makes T 3.89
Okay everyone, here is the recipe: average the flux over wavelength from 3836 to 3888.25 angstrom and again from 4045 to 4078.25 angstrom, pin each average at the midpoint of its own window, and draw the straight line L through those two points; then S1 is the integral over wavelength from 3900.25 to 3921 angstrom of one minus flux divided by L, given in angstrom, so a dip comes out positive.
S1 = -3.3 angstrom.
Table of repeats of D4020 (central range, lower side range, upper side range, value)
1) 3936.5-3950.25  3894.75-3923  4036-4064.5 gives 4.0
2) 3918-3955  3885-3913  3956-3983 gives 4.4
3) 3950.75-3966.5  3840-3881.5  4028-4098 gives 3.0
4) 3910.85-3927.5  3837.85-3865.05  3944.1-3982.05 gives -3.2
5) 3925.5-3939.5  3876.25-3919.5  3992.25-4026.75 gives 7.2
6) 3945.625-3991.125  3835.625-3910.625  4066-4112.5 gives 6.1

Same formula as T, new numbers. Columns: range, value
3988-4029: 11.8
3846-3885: 5.78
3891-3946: 3.92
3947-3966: 4.83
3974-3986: 7.94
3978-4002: 10.2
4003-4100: 10.6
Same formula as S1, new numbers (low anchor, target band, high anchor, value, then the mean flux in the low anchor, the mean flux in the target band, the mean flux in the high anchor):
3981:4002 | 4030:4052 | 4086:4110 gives 0.8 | 12.5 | 12.3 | 13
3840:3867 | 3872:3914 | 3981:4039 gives -0.5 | 6.76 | 8.38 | 12.6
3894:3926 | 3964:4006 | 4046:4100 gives 4.3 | 9.32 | 9.95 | 13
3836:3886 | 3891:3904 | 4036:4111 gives -2.6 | 6.69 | 9.3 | 12.9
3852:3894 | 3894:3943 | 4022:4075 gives 2.7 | 6.95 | 7.87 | 12.8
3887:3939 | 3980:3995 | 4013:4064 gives -2.0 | 7.82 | 12.2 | 12.8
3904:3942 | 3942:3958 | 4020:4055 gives -0.5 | 7.34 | 8.86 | 12.5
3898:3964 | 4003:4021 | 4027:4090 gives -3.0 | 7.92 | 12.9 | 12.8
